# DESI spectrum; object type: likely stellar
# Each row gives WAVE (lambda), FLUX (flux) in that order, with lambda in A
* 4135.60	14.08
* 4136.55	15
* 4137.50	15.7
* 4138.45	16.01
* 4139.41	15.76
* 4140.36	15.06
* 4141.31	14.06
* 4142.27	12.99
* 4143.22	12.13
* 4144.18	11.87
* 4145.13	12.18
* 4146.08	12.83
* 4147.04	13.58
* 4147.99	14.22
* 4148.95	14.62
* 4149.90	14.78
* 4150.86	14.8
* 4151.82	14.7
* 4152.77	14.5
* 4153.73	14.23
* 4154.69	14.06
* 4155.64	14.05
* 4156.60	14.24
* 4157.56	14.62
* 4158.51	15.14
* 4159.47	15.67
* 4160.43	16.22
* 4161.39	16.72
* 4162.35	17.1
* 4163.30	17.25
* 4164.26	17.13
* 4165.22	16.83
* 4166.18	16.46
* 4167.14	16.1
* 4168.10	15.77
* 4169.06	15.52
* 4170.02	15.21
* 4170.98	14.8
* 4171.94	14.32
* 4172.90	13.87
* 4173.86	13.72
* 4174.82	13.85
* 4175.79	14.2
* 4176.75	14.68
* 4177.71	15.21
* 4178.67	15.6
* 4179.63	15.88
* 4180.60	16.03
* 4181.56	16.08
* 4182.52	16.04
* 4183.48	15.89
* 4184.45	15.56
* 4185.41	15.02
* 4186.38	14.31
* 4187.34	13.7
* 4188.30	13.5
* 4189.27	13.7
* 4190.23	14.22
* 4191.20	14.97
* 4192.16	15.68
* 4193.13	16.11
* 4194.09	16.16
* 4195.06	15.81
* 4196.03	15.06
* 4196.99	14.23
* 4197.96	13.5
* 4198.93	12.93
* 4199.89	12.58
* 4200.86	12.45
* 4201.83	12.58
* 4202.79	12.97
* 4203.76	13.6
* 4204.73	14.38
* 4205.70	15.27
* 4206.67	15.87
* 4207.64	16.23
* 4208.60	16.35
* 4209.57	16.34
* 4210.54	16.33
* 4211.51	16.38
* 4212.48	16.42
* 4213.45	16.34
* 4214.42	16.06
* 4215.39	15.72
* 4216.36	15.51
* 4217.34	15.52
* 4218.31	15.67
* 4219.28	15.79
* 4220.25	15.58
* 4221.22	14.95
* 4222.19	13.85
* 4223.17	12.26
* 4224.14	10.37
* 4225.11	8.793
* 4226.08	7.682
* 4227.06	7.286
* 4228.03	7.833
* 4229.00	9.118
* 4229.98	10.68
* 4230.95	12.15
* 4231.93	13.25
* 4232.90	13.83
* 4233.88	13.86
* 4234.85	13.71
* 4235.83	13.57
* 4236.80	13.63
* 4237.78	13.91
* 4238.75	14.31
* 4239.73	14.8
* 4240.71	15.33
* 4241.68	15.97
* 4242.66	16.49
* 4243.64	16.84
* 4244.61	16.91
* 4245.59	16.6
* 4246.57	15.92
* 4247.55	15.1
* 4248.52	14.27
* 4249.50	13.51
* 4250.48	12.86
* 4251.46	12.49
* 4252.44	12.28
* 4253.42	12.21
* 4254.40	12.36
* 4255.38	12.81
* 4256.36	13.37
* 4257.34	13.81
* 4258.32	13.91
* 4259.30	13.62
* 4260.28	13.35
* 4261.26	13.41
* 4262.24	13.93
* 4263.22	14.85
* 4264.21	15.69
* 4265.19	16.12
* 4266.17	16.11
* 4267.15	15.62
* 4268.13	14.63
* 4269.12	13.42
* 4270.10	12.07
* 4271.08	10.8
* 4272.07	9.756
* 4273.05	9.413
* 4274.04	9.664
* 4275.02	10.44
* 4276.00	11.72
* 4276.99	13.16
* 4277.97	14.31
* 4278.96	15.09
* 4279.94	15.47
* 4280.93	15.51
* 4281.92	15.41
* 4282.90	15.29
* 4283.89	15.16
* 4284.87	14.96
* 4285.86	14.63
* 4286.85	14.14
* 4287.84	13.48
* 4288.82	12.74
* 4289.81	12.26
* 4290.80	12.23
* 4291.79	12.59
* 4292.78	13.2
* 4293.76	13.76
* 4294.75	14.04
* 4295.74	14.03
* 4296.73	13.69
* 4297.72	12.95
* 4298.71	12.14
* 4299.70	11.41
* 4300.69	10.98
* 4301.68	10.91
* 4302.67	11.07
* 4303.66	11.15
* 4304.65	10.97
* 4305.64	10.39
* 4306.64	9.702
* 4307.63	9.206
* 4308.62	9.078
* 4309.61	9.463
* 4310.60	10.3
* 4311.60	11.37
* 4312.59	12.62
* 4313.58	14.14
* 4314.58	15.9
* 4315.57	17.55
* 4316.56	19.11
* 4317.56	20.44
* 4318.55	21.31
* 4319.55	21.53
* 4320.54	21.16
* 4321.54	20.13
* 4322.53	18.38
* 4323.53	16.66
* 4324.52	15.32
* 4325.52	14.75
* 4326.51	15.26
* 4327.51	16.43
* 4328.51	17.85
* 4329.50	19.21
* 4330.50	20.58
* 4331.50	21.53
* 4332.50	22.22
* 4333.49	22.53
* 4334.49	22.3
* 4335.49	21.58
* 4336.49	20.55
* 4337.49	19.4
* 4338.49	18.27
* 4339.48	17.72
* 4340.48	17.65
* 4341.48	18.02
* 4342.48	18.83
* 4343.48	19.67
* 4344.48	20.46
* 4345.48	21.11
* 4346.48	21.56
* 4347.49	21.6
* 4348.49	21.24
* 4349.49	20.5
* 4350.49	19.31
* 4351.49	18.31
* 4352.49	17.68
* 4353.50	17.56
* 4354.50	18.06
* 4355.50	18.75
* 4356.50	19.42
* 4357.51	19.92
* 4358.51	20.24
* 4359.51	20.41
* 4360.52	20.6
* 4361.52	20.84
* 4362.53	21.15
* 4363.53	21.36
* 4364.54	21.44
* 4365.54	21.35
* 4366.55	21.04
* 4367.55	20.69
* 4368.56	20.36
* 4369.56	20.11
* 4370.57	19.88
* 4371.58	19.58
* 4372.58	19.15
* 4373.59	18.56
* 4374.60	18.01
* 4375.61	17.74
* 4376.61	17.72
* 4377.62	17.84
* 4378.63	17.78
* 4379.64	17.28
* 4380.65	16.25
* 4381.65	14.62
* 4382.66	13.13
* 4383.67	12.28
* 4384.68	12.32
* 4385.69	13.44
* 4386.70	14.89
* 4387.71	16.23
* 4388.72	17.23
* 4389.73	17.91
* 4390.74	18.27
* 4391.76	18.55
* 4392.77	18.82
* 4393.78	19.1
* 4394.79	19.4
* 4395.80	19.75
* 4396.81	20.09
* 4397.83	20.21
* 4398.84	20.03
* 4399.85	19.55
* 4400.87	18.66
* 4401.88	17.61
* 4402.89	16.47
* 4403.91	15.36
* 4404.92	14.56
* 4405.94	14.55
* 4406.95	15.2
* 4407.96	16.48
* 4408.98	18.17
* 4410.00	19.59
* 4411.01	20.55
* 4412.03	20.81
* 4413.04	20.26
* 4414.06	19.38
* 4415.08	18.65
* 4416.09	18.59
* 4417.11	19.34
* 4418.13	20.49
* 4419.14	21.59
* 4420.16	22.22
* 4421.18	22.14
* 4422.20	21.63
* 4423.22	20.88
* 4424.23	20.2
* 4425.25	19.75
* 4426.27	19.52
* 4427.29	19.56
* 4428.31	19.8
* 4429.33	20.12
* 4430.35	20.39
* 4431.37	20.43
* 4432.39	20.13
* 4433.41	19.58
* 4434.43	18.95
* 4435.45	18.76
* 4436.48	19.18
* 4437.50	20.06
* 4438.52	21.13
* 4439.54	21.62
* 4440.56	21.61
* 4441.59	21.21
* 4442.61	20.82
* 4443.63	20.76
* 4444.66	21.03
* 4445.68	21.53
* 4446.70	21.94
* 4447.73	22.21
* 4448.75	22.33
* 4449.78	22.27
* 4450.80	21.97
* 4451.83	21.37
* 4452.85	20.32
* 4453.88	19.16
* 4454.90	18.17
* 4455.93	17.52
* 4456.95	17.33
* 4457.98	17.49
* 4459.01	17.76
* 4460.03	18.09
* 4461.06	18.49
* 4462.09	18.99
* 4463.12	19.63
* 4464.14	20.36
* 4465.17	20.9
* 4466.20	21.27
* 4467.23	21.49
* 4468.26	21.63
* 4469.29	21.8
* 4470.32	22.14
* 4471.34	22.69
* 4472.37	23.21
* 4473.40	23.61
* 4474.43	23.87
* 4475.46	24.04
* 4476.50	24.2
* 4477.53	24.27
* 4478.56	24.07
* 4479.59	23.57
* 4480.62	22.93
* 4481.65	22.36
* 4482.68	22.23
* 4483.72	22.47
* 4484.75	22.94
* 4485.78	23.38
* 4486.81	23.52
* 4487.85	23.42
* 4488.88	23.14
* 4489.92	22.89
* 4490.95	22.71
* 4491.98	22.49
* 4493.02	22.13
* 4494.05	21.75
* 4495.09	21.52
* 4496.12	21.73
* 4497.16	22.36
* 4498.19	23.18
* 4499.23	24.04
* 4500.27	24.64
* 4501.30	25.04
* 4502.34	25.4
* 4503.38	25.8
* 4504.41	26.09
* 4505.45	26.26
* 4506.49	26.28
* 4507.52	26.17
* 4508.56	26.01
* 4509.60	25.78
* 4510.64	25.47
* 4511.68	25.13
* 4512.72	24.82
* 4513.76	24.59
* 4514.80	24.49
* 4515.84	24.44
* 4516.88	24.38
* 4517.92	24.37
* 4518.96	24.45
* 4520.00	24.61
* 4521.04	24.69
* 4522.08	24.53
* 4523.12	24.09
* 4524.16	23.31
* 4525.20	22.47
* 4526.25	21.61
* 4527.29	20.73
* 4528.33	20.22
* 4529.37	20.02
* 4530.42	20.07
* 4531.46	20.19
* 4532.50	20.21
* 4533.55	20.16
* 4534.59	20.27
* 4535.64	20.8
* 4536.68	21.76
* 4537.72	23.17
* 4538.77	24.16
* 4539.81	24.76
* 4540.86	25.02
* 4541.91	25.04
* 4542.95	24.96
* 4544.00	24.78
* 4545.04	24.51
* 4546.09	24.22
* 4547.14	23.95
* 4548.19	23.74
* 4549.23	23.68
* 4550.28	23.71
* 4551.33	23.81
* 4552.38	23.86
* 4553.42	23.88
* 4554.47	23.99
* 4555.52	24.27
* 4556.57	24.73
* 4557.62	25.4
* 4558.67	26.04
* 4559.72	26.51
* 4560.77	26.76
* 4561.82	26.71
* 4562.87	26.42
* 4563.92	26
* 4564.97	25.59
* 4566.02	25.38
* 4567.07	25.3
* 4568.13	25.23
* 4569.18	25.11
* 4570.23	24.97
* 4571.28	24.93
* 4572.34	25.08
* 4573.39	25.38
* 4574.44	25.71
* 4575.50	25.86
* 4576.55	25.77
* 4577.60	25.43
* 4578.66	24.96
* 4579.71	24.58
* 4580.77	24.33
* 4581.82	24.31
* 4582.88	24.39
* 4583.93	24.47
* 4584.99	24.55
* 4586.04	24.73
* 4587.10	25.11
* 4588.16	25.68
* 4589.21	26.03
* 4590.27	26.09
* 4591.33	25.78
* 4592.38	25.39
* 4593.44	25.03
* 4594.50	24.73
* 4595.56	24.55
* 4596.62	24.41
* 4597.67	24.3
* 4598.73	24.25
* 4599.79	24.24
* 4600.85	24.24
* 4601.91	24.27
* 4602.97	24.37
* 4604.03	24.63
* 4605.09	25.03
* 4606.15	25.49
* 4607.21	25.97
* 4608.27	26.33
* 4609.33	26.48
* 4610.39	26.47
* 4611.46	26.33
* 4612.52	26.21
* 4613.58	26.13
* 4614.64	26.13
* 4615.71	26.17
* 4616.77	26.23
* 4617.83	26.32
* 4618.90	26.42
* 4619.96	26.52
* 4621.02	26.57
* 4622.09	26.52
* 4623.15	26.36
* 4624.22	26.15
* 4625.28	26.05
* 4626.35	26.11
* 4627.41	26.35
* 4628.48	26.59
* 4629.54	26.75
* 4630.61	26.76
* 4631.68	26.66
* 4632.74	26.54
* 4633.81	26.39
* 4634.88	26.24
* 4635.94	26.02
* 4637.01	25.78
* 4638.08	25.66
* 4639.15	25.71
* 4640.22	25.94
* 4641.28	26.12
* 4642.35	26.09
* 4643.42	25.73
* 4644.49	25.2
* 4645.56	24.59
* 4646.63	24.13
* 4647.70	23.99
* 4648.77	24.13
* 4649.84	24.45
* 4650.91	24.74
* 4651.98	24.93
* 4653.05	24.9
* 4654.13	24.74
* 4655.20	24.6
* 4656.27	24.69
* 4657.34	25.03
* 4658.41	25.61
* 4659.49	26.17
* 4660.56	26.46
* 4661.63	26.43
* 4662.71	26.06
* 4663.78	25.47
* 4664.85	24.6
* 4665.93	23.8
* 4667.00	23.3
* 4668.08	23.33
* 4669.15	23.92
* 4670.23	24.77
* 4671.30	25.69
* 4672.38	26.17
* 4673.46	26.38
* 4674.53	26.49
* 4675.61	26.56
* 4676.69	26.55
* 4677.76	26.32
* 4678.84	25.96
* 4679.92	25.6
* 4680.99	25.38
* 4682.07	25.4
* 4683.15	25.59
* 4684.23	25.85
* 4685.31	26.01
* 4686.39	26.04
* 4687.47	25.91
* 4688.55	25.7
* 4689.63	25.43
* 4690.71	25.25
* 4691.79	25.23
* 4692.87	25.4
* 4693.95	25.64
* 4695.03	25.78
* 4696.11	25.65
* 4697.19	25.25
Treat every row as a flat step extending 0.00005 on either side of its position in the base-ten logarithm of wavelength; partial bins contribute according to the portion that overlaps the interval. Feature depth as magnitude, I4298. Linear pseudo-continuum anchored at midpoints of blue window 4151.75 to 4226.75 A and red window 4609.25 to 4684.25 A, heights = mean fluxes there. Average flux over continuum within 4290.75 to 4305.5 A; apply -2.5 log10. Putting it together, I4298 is 0.38 mag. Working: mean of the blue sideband 14.8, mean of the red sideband 25.7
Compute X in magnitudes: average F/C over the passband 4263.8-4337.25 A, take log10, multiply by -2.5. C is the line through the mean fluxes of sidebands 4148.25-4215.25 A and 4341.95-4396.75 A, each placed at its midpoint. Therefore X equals 0.18 mag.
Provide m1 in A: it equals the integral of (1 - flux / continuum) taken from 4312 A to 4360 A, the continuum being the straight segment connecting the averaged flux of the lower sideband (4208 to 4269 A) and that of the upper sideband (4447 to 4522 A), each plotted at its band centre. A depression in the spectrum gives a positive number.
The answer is -4.3 A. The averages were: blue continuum 14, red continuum 22.7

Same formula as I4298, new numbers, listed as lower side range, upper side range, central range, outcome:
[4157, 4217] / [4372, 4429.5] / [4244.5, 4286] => 0.186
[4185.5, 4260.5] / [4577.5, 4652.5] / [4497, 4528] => -0.094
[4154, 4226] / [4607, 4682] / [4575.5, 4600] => -0.026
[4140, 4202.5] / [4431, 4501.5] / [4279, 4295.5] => 0.229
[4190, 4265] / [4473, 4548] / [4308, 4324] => 0.058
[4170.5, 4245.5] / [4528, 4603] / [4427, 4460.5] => 0.041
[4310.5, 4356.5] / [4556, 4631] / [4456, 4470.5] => 0.127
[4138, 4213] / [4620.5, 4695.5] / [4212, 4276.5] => 0.210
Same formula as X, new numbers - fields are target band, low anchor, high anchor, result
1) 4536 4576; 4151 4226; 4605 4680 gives -0.05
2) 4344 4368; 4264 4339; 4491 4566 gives -0.18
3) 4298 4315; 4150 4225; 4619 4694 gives 0.49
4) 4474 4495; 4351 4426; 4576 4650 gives -0.07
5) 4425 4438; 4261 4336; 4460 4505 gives 0.04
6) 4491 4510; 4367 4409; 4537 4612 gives -0.10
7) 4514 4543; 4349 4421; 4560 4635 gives 0.02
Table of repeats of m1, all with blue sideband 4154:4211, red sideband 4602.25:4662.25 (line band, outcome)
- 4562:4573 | -0.6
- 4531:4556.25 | 0.4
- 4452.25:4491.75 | 0.8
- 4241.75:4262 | 3.1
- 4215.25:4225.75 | 1.4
